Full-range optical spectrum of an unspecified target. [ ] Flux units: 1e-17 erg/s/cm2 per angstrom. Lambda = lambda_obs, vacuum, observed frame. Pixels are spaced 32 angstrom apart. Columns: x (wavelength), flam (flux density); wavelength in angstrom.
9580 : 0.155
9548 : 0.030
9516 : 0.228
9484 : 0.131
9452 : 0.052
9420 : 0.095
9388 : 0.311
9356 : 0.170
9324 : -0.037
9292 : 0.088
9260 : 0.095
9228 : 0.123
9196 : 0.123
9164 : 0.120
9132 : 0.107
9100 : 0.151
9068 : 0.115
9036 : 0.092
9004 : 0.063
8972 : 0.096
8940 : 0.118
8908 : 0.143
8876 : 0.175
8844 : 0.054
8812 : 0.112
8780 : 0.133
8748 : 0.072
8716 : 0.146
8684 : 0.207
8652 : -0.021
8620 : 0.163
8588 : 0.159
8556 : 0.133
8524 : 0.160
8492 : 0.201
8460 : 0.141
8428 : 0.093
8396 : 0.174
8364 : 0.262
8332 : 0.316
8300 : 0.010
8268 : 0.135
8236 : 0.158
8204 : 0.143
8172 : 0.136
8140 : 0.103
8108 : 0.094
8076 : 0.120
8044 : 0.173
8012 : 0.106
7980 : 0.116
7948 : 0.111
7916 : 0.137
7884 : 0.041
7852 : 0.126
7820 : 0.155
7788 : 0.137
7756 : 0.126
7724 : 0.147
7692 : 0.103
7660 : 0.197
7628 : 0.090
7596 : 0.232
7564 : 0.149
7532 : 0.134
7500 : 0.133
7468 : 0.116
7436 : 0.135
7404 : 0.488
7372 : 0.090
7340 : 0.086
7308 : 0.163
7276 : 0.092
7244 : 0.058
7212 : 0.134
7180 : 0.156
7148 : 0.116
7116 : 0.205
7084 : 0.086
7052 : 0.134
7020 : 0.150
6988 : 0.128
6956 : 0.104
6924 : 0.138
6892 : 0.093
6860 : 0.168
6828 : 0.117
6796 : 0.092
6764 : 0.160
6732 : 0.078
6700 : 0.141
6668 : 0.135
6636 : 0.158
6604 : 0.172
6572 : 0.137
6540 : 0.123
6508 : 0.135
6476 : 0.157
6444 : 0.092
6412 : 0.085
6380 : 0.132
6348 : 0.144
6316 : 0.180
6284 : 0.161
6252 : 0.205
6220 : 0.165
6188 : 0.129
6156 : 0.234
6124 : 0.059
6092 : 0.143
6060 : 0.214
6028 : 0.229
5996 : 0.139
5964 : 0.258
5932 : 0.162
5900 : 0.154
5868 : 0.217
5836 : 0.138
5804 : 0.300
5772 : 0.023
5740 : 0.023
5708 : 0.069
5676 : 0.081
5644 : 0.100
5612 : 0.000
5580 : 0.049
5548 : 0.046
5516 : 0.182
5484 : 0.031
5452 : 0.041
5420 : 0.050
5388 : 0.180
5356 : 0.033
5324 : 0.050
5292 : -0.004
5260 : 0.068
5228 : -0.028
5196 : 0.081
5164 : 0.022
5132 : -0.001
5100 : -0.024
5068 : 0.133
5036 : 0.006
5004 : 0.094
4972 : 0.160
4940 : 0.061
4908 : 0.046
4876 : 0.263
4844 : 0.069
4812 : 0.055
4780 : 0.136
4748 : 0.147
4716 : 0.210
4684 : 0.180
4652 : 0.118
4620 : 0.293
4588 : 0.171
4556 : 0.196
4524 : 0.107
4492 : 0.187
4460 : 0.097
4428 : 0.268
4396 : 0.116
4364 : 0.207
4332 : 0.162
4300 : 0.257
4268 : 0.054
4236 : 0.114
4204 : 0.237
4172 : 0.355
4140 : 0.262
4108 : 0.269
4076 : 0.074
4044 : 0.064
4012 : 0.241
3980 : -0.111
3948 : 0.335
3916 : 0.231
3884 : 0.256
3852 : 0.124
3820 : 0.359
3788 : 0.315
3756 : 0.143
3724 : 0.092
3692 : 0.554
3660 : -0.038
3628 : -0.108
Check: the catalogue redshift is 0.98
